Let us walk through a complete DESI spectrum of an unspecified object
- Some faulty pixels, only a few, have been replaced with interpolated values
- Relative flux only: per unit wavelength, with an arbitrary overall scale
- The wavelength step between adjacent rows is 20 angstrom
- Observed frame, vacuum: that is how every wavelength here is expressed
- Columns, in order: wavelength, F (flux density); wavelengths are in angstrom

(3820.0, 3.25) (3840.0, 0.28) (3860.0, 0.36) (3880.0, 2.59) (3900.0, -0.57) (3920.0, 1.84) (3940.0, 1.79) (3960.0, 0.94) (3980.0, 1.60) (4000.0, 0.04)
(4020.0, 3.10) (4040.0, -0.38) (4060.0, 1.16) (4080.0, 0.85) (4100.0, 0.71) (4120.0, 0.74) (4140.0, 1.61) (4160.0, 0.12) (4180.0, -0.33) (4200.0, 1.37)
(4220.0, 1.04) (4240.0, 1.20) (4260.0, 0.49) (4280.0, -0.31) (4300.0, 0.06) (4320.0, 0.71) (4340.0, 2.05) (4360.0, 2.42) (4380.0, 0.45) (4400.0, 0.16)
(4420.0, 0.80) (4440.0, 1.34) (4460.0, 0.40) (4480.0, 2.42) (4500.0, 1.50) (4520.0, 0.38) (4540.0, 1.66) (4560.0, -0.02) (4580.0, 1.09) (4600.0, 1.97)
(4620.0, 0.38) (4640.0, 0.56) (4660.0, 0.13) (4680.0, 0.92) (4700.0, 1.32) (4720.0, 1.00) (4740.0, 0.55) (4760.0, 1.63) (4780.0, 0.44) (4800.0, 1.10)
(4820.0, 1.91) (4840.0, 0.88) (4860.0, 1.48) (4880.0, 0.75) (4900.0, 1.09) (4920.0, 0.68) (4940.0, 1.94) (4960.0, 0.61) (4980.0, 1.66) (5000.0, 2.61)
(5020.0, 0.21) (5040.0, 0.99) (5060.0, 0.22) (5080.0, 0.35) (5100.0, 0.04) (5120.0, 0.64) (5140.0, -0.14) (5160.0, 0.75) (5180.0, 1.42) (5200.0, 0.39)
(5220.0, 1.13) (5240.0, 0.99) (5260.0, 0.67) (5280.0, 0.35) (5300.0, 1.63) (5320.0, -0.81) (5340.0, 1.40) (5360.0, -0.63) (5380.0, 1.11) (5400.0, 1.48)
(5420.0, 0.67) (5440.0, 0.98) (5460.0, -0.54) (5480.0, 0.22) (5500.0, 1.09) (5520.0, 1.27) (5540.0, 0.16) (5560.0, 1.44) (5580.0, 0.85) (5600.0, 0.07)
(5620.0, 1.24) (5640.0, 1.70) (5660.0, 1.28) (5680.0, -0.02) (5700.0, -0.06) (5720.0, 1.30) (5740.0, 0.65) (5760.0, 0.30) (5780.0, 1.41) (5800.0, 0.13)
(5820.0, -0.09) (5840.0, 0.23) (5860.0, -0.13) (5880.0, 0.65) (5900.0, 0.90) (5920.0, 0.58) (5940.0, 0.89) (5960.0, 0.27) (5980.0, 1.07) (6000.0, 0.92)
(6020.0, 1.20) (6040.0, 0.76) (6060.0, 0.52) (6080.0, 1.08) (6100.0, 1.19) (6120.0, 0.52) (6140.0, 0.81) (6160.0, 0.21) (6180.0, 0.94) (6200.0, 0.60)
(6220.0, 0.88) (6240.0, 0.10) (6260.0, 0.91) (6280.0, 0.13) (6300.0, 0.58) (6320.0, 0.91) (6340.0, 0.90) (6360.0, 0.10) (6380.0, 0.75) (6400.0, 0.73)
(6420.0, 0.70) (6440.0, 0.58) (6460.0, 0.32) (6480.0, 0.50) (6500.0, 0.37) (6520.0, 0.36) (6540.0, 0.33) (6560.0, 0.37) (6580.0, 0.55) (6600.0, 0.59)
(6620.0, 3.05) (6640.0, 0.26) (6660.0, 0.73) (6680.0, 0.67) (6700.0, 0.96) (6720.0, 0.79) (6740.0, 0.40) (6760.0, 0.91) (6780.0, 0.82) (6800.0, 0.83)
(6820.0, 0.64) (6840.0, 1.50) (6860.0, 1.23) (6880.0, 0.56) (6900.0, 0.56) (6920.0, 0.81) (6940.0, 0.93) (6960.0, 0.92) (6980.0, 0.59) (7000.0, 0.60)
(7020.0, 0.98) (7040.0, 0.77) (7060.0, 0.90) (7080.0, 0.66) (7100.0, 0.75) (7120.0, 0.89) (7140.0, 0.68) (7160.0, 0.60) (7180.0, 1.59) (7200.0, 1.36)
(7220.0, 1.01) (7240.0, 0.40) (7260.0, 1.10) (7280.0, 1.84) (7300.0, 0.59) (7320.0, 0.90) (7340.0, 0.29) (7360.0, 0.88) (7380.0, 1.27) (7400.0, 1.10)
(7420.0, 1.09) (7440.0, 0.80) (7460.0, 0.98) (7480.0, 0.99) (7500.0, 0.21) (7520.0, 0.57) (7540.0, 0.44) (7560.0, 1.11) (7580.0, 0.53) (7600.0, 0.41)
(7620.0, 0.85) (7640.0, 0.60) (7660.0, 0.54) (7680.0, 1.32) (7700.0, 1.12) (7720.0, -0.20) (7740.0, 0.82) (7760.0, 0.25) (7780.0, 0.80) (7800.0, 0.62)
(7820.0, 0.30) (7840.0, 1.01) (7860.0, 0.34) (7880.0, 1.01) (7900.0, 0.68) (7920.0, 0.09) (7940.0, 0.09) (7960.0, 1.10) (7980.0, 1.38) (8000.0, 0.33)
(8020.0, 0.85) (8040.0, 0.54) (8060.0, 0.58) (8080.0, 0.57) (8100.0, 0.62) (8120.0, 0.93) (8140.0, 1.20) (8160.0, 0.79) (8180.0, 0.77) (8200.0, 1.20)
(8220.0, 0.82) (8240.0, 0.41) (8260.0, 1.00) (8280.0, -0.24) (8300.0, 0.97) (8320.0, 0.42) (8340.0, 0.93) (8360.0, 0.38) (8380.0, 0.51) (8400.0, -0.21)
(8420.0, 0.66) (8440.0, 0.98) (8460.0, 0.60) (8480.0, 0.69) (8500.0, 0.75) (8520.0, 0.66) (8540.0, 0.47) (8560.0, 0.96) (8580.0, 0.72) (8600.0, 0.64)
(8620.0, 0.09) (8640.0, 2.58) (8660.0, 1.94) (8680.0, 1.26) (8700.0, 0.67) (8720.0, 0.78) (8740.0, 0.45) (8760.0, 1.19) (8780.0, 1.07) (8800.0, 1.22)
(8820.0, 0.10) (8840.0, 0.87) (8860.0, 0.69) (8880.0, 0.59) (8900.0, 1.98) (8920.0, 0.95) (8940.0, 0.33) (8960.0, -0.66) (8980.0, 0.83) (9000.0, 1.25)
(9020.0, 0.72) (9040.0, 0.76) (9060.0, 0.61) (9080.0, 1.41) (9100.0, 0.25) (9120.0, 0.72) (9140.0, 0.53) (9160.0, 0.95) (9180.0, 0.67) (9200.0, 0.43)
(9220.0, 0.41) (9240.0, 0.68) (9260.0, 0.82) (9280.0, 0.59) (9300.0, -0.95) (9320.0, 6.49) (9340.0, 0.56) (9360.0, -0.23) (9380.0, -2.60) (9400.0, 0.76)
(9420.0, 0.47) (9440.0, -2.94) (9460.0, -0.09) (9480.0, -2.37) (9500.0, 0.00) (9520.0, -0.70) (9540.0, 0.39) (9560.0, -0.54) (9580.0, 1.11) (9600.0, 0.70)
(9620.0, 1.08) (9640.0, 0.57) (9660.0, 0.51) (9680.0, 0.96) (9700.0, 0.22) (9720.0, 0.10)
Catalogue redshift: 0.775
